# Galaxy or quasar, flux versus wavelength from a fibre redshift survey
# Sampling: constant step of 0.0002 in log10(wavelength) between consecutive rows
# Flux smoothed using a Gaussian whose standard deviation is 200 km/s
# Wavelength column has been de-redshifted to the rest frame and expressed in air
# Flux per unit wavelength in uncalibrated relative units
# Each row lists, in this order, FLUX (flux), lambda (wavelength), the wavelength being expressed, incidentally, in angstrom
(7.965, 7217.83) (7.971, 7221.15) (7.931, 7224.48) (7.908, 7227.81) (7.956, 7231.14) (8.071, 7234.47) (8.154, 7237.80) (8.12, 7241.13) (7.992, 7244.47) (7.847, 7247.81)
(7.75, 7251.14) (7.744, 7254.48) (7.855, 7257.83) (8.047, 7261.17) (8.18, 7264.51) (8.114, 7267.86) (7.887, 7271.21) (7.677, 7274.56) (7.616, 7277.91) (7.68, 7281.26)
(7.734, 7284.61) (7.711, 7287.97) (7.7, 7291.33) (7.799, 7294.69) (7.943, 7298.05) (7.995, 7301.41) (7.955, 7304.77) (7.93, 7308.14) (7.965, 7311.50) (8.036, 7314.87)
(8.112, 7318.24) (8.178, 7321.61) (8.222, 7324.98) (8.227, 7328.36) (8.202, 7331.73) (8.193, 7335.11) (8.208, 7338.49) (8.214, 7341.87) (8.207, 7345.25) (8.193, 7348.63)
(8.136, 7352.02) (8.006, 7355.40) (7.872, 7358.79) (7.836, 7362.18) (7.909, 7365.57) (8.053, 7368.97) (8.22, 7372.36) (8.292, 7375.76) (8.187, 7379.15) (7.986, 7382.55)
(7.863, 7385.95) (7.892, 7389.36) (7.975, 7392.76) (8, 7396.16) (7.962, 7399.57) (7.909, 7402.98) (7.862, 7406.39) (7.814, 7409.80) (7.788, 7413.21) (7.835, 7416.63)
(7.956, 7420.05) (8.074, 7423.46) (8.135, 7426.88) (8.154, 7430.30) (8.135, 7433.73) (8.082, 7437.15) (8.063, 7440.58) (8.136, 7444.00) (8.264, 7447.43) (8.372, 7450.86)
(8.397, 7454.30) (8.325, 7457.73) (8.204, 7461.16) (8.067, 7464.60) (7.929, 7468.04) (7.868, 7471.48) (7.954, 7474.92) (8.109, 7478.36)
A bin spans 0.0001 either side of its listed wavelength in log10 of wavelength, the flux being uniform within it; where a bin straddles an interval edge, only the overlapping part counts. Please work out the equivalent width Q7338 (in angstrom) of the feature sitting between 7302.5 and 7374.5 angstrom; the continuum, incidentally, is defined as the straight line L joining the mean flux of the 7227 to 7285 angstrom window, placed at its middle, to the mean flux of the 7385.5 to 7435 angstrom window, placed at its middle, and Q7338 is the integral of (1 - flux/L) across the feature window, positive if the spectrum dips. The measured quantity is -1.4 angstrom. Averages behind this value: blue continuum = 7.91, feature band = 8.09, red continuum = 7.96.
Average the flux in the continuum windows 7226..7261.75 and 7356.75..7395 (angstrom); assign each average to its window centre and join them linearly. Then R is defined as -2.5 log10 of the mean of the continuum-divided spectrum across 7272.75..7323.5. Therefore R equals 0.01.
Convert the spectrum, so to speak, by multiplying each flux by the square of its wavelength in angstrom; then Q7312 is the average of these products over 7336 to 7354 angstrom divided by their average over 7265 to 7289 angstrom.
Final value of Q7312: 1.07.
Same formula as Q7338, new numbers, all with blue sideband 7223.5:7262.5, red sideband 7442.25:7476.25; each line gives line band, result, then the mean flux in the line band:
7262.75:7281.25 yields 0.2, 7.88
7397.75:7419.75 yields 0.6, 7.87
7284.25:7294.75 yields 0.3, 7.72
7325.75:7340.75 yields -0.3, 8.21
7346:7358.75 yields -0.1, 8.09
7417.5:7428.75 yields 0.1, 8.04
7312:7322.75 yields -0.1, 8.09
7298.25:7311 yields 0.1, 7.96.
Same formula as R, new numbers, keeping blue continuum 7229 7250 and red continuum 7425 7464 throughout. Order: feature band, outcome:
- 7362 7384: 0.01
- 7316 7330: -0.01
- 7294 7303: 0.02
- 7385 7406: 0.03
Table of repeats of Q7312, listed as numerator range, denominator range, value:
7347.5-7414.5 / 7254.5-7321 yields 1.04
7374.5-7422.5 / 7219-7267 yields 1.04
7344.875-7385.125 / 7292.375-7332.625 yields 1.02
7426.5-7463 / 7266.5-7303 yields 1.10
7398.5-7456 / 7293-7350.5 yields 1.02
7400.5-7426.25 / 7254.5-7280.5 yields 1.04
